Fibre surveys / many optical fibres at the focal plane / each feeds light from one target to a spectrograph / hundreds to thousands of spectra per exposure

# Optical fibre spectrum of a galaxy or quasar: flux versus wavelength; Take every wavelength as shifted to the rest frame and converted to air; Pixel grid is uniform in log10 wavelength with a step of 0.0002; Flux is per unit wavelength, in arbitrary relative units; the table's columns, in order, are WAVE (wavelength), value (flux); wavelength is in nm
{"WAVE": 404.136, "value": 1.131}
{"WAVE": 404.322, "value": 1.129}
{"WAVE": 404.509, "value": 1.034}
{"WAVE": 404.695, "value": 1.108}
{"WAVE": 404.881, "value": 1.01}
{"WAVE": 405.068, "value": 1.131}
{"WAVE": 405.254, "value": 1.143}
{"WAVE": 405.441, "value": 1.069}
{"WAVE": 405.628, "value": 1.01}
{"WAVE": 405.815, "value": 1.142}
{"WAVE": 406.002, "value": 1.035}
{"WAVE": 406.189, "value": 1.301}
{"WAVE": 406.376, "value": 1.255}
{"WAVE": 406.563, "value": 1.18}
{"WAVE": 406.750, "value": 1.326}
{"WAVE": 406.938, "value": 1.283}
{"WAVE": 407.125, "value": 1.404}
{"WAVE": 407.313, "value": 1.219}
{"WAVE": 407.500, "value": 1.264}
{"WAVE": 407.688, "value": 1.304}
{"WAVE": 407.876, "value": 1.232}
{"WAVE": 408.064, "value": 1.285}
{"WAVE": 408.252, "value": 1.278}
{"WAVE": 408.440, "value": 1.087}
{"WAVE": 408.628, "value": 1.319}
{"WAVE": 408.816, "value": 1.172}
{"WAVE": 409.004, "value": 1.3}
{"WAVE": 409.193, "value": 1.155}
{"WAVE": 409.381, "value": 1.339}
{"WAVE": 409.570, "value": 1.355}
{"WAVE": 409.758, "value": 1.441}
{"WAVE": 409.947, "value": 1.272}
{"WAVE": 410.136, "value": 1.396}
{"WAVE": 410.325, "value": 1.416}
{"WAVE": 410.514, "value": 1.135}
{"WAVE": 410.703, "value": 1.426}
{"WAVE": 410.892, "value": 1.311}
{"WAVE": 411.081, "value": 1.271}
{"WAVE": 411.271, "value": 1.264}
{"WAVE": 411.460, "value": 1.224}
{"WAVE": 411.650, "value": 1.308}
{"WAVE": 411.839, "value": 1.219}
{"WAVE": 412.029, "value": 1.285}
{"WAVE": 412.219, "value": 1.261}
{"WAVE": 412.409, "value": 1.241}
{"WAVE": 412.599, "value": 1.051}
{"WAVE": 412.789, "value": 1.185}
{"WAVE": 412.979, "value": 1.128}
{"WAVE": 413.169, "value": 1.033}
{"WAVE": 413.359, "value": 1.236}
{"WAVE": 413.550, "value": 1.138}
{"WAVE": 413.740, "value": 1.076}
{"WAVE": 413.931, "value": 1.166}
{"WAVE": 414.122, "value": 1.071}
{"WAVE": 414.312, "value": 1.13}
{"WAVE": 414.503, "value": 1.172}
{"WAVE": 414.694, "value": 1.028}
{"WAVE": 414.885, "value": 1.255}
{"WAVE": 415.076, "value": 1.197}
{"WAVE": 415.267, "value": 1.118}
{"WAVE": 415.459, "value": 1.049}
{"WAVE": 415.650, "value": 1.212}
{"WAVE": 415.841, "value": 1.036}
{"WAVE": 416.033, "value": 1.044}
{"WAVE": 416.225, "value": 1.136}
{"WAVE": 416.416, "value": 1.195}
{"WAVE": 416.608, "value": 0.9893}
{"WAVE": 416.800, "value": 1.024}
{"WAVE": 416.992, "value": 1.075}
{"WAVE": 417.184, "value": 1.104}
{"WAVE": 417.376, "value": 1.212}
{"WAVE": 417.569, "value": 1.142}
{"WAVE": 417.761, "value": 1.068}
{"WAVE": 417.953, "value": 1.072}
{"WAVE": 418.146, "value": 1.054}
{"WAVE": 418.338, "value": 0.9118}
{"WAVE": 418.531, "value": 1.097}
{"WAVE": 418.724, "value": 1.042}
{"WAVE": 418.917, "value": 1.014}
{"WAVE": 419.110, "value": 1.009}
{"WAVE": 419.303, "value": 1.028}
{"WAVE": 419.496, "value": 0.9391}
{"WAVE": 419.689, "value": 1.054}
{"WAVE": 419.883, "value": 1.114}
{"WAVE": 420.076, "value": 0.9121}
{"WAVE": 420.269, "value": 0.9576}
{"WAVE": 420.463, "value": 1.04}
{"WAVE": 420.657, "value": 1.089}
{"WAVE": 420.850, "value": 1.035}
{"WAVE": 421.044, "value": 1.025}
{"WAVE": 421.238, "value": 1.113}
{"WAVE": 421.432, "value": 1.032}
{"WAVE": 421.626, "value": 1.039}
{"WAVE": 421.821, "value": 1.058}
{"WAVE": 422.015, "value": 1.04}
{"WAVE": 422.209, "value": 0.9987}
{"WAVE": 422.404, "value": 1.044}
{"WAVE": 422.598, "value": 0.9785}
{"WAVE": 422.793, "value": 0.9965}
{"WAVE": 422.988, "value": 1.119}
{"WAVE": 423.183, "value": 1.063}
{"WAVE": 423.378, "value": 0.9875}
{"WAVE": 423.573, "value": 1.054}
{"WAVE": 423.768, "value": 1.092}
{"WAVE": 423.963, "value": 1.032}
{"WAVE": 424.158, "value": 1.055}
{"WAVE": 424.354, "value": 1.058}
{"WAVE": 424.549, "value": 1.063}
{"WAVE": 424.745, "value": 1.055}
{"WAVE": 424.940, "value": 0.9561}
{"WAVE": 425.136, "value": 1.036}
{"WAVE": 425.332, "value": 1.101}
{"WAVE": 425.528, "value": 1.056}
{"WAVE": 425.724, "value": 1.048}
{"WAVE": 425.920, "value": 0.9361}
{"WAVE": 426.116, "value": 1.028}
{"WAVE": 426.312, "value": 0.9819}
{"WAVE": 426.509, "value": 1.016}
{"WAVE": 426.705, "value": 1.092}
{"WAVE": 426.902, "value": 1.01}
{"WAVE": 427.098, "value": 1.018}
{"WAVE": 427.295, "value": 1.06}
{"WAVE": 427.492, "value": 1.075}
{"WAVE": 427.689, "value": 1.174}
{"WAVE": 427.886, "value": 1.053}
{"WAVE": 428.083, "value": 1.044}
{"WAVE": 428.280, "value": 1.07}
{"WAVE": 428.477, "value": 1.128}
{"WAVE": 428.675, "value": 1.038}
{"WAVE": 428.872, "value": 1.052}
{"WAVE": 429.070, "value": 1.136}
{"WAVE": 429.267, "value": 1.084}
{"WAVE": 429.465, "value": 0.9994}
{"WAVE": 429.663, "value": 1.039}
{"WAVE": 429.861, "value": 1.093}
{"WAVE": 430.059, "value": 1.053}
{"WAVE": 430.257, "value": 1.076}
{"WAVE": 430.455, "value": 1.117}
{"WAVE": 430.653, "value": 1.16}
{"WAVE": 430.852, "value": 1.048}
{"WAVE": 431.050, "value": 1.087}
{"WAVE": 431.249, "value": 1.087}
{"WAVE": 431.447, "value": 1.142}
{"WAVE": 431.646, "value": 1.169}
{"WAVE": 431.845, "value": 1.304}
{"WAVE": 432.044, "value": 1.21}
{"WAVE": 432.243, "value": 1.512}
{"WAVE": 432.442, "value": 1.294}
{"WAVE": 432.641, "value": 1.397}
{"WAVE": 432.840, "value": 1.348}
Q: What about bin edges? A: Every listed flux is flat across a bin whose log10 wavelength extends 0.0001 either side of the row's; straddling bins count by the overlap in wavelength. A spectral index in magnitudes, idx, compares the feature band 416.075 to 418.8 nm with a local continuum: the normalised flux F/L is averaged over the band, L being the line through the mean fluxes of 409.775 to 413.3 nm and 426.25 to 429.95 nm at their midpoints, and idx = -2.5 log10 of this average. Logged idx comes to 0.10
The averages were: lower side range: 1.25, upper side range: 1.06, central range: 1.08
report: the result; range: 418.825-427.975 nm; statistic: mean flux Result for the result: 1.04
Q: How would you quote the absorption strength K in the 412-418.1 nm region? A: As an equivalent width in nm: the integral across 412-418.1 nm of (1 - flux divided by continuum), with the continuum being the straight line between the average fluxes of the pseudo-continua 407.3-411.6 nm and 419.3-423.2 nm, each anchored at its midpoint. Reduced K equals 0.19 nm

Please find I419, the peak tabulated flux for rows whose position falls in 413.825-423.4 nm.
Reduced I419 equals 1.255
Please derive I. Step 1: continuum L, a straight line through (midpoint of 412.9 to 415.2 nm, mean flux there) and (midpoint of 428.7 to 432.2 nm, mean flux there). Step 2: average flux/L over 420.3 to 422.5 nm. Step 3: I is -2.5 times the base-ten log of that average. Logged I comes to 0.08 mag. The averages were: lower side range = 1.14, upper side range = 1.11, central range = 1.04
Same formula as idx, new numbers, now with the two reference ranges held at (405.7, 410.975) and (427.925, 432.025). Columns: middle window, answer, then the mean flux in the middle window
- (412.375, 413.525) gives 0.086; 1.14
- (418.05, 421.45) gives 0.152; 1.03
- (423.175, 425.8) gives 0.095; 1.05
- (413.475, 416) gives 0.089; 1.12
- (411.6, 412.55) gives -0.008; 1.25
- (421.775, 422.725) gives 0.138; 1.02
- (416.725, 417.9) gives 0.089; 1.1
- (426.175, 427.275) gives 0.099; 1.03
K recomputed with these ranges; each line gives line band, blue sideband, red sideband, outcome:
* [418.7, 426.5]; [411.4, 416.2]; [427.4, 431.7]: 0.59 nm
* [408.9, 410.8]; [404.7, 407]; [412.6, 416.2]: -0.30 nm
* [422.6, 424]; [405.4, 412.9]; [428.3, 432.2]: 0.14 nm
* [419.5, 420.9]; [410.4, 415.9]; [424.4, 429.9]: 0.12 nm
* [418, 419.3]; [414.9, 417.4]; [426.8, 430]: 0.09 nm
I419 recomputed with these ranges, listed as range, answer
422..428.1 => 1.174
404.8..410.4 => 1.441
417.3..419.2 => 1.212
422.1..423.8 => 1.119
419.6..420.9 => 1.114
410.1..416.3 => 1.426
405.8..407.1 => 1.326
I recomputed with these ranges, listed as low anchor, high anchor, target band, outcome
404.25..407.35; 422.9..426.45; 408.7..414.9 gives -0.09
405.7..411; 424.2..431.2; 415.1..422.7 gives 0.10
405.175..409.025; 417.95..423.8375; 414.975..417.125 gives 0.00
